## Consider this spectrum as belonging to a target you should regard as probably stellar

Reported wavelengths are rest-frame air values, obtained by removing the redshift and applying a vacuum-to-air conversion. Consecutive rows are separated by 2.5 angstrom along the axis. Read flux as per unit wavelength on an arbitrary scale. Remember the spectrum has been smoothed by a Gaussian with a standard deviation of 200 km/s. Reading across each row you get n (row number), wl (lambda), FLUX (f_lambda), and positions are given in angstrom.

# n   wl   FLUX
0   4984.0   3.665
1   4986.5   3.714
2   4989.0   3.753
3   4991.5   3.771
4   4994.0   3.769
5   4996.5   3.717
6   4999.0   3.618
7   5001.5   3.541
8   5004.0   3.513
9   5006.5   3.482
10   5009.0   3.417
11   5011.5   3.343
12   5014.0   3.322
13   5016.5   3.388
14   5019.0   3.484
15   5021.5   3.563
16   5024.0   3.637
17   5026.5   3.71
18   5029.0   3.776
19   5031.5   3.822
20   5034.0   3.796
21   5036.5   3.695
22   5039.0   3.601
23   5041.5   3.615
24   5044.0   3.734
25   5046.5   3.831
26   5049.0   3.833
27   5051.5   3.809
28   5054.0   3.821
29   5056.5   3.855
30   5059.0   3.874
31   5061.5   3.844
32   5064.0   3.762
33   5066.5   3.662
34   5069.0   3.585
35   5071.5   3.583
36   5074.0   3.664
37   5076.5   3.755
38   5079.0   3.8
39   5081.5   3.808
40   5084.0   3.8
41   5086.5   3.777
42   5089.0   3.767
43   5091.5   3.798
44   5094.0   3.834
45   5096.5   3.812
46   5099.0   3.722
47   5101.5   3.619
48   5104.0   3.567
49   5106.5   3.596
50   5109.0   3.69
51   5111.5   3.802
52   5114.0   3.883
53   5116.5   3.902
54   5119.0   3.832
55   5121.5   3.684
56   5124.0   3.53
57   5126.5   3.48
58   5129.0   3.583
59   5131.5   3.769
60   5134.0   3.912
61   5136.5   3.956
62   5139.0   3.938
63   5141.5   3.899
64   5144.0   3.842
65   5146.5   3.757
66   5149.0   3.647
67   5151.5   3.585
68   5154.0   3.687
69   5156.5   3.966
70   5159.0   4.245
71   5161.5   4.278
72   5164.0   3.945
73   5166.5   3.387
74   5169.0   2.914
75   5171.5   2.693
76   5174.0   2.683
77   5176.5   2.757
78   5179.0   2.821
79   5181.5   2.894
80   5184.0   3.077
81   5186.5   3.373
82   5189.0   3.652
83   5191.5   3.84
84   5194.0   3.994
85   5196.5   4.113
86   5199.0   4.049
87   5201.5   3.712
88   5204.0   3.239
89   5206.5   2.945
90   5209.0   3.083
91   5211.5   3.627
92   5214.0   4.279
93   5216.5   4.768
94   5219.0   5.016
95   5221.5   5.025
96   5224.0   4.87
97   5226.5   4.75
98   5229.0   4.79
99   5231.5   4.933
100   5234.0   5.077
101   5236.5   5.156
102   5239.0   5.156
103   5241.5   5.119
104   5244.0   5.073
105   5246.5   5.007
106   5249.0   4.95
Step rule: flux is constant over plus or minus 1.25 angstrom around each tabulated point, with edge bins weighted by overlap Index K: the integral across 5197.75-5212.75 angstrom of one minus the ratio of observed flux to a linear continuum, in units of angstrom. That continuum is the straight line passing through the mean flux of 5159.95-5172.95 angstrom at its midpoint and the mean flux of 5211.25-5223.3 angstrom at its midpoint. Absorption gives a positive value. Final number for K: 3.1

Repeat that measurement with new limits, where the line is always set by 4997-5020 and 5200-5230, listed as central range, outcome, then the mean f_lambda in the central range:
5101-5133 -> 1.2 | 3.69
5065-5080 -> 0.0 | 3.67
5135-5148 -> 0.1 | 3.87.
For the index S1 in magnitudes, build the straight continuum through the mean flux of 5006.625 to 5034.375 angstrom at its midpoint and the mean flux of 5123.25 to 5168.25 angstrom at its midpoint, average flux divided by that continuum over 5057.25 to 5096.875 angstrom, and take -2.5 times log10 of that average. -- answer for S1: -0.03 mag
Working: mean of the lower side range 3.56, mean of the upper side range 3.79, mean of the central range 3.76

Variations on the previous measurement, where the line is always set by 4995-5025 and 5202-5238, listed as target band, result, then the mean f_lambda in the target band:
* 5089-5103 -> 0.03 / 3.75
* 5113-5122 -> 0.03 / 3.84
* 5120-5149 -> 0.08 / 3.75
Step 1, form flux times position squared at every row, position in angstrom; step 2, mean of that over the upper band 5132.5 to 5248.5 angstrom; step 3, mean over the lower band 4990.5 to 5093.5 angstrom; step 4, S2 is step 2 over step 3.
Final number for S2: 1.15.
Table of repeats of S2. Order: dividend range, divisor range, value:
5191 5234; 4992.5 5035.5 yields 1.27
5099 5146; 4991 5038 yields 1.09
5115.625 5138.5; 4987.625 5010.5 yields 1.09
